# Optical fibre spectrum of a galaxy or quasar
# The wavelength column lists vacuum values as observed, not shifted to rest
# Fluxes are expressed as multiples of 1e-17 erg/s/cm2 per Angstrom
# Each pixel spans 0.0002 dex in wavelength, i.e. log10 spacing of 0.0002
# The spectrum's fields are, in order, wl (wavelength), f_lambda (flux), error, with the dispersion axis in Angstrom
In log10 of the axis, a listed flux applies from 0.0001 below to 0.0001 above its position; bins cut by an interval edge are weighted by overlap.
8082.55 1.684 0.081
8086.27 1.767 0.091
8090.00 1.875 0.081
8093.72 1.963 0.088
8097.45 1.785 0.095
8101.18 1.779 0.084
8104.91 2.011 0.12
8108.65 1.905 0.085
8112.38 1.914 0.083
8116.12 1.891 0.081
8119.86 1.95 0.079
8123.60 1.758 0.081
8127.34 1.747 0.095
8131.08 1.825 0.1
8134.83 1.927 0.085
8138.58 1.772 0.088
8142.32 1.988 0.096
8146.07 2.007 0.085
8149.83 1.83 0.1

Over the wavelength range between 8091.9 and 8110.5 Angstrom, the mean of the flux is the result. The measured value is 1.89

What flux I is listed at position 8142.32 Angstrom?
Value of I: 1.988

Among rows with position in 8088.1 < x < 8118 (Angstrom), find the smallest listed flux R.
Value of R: 1.779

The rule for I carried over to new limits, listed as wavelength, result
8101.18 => 1.779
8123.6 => 1.758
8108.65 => 1.905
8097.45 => 1.785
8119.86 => 1.95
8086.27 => 1.767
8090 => 1.875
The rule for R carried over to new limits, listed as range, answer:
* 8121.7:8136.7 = 1.747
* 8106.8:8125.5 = 1.758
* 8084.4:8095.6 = 1.767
